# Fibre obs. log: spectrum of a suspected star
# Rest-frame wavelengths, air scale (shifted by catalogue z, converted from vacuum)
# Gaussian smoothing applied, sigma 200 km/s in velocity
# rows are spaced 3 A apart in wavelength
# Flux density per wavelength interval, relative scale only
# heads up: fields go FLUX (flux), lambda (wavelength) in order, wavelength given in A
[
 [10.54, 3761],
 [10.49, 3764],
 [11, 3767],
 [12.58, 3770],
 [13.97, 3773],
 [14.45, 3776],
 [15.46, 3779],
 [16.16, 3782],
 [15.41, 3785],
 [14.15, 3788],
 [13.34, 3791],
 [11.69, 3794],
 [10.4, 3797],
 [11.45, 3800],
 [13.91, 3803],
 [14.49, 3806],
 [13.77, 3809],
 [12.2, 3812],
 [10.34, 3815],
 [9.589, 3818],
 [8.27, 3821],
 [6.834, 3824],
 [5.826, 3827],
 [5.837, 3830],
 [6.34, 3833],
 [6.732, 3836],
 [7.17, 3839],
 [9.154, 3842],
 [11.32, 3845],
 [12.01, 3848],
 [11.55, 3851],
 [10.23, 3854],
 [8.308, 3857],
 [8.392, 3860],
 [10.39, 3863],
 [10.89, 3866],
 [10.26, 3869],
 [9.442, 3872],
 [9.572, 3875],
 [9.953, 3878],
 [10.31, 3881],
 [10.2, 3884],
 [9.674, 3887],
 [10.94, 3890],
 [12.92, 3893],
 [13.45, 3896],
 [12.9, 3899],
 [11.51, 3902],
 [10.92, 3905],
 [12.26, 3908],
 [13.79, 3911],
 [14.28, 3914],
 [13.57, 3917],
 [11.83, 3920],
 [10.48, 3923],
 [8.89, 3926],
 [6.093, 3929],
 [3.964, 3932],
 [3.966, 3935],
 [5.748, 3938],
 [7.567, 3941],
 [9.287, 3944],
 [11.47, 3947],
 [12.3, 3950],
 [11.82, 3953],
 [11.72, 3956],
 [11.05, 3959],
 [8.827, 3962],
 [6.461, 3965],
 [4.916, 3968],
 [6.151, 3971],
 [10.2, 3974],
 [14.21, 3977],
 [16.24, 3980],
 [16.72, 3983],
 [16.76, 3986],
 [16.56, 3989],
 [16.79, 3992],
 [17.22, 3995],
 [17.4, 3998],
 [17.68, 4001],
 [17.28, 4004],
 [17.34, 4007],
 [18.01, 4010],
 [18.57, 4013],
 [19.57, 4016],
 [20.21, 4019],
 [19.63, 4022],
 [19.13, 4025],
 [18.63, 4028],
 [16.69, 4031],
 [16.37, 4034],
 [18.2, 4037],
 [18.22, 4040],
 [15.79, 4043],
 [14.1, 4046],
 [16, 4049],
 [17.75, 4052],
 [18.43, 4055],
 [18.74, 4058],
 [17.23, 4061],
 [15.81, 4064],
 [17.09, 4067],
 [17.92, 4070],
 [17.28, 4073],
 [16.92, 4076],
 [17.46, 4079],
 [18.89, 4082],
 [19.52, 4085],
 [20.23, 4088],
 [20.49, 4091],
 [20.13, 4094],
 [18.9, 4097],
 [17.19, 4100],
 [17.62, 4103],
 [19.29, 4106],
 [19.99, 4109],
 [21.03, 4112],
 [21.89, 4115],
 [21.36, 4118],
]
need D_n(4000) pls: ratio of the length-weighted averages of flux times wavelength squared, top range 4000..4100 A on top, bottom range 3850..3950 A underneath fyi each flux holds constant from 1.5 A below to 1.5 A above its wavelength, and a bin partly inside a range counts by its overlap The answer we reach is 1.91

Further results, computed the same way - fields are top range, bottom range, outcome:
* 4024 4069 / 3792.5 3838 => 1.97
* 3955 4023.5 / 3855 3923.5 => 1.40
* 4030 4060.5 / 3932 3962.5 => 1.96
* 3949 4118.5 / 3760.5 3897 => 1.70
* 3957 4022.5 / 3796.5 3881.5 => 1.63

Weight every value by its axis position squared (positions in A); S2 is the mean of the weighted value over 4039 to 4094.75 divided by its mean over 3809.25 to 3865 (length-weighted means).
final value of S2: 2.21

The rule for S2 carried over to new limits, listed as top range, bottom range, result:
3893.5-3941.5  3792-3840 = 1.10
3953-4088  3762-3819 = 1.40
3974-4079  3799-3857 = 1.95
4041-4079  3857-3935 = 1.75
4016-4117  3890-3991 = 1.79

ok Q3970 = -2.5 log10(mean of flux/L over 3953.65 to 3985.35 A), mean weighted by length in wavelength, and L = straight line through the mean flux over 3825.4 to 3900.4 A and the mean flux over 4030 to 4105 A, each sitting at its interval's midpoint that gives 0.27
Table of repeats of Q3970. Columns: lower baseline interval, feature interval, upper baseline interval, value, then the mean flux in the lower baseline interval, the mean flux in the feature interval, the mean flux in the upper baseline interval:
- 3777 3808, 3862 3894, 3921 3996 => 0.164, 13.7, 10.4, 10.6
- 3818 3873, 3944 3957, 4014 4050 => 0.199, 8.85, 11.5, 17.7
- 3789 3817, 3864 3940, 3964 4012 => 0.293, 12.4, 10.3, 14.5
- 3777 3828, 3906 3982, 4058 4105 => 0.458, 12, 9.94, 18.2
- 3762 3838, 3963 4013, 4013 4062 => 0.149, 11.4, 14.4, 17.8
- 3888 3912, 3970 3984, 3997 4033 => 0.268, 12.3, 12.8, 18.3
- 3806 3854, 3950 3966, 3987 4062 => 0.391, 9.33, 10.3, 17.7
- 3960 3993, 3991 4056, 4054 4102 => -0.191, 12.1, 17.7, 18.3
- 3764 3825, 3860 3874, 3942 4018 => 0.281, 12.5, 10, 13.8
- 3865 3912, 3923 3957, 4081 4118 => 0.490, 11.2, 8.48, 19.7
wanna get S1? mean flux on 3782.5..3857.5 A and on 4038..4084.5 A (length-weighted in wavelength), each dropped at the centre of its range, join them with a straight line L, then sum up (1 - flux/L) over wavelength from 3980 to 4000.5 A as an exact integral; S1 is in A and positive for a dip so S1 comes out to -2.2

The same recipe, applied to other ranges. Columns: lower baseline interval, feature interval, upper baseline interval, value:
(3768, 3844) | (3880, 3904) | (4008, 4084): 3.61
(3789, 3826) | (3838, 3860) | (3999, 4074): 4.50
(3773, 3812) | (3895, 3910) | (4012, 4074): 3.12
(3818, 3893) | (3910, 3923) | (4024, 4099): -1.39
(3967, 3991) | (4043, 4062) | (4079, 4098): 0.50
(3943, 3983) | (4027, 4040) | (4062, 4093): -1.91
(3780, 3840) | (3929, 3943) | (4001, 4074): 8.69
